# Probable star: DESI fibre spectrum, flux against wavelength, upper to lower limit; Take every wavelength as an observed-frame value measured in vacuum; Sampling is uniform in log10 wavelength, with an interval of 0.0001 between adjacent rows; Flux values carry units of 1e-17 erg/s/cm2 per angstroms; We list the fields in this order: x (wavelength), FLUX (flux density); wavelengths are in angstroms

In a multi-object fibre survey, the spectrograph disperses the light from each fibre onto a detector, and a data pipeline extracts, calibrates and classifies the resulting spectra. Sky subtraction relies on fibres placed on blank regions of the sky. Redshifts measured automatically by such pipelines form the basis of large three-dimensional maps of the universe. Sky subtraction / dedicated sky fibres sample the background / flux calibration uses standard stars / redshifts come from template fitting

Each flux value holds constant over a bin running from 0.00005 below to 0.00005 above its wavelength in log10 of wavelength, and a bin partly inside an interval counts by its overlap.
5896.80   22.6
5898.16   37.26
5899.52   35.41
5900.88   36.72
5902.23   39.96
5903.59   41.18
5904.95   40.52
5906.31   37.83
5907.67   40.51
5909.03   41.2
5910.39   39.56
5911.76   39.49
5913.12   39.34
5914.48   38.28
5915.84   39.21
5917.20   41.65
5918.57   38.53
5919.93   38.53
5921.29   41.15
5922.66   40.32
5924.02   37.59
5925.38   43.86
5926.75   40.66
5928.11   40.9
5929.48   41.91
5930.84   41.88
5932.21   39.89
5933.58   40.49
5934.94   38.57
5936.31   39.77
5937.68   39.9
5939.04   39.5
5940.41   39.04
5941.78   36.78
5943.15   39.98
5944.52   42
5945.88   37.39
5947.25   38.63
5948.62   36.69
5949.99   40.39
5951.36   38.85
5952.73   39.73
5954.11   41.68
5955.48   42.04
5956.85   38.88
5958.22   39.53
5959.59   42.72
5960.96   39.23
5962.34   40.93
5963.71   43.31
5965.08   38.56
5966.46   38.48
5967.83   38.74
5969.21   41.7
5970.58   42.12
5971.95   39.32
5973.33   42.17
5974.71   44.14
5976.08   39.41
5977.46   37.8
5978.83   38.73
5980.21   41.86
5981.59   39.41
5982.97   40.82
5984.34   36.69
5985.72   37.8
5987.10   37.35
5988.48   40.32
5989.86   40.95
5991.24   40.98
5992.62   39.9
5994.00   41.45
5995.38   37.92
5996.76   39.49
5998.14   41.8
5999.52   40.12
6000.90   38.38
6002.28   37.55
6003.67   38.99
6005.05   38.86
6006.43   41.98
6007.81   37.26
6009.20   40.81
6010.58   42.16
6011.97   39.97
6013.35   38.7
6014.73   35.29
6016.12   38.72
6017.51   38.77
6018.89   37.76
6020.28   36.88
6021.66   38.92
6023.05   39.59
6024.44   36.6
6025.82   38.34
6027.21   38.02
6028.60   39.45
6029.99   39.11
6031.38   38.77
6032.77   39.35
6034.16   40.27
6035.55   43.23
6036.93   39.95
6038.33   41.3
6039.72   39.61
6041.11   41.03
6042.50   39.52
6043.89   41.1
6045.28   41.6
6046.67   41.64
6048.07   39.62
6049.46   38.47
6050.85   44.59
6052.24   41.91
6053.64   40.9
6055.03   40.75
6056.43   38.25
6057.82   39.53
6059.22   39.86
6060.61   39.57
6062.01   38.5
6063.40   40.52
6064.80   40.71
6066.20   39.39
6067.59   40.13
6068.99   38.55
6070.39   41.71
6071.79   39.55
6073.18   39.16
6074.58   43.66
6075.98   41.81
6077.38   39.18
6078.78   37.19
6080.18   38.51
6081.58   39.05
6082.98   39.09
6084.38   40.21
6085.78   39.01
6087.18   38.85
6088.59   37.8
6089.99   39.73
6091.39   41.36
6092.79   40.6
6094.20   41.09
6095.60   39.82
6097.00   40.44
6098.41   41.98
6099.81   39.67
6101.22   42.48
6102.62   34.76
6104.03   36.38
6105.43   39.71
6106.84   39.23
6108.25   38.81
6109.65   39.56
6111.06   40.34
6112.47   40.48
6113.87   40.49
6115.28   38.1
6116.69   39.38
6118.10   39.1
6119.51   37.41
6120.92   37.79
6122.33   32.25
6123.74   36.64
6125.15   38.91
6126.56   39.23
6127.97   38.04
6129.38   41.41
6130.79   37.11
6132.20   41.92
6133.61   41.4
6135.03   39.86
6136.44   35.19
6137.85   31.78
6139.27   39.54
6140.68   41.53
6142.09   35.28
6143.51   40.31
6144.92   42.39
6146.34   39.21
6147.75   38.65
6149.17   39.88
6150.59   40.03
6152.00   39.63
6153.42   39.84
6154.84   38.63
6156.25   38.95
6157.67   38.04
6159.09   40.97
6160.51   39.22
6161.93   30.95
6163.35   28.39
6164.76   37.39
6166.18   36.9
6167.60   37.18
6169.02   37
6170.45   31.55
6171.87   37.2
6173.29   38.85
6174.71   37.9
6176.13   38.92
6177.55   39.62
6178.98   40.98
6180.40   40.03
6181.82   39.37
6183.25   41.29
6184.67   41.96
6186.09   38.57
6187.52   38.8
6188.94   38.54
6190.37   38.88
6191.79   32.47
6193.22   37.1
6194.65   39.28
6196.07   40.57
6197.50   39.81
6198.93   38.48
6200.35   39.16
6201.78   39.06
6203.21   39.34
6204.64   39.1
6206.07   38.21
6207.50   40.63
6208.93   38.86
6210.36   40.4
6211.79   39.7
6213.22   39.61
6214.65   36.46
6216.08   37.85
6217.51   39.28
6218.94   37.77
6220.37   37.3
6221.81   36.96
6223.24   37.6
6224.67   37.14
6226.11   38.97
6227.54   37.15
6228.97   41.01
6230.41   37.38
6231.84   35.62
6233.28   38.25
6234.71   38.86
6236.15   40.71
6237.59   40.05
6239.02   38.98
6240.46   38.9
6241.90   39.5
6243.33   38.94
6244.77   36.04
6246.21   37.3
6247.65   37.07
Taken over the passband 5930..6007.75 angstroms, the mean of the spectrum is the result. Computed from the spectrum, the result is 39.8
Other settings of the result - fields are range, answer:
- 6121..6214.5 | 38.4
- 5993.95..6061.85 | 39.6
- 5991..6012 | 39.8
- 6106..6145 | 38.6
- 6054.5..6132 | 39.3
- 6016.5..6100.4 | 39.9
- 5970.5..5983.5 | 40.5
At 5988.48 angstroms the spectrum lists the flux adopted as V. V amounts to 40.32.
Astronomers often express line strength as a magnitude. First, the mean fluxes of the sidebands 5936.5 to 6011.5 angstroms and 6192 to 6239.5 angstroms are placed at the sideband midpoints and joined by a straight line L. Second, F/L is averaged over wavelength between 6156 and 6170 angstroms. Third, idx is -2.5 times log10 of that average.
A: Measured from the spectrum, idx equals 0.07 mag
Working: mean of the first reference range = 39.8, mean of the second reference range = 38.6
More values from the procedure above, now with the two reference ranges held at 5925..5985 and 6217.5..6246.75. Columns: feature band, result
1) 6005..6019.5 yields 0.016 mag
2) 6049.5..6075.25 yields -0.027 mag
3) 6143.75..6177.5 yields 0.026 mag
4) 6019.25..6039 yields 0.010 mag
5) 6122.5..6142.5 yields 0.017 mag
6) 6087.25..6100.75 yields -0.029 mag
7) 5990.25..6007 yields 0.000 mag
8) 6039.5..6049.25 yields -0.028 mag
